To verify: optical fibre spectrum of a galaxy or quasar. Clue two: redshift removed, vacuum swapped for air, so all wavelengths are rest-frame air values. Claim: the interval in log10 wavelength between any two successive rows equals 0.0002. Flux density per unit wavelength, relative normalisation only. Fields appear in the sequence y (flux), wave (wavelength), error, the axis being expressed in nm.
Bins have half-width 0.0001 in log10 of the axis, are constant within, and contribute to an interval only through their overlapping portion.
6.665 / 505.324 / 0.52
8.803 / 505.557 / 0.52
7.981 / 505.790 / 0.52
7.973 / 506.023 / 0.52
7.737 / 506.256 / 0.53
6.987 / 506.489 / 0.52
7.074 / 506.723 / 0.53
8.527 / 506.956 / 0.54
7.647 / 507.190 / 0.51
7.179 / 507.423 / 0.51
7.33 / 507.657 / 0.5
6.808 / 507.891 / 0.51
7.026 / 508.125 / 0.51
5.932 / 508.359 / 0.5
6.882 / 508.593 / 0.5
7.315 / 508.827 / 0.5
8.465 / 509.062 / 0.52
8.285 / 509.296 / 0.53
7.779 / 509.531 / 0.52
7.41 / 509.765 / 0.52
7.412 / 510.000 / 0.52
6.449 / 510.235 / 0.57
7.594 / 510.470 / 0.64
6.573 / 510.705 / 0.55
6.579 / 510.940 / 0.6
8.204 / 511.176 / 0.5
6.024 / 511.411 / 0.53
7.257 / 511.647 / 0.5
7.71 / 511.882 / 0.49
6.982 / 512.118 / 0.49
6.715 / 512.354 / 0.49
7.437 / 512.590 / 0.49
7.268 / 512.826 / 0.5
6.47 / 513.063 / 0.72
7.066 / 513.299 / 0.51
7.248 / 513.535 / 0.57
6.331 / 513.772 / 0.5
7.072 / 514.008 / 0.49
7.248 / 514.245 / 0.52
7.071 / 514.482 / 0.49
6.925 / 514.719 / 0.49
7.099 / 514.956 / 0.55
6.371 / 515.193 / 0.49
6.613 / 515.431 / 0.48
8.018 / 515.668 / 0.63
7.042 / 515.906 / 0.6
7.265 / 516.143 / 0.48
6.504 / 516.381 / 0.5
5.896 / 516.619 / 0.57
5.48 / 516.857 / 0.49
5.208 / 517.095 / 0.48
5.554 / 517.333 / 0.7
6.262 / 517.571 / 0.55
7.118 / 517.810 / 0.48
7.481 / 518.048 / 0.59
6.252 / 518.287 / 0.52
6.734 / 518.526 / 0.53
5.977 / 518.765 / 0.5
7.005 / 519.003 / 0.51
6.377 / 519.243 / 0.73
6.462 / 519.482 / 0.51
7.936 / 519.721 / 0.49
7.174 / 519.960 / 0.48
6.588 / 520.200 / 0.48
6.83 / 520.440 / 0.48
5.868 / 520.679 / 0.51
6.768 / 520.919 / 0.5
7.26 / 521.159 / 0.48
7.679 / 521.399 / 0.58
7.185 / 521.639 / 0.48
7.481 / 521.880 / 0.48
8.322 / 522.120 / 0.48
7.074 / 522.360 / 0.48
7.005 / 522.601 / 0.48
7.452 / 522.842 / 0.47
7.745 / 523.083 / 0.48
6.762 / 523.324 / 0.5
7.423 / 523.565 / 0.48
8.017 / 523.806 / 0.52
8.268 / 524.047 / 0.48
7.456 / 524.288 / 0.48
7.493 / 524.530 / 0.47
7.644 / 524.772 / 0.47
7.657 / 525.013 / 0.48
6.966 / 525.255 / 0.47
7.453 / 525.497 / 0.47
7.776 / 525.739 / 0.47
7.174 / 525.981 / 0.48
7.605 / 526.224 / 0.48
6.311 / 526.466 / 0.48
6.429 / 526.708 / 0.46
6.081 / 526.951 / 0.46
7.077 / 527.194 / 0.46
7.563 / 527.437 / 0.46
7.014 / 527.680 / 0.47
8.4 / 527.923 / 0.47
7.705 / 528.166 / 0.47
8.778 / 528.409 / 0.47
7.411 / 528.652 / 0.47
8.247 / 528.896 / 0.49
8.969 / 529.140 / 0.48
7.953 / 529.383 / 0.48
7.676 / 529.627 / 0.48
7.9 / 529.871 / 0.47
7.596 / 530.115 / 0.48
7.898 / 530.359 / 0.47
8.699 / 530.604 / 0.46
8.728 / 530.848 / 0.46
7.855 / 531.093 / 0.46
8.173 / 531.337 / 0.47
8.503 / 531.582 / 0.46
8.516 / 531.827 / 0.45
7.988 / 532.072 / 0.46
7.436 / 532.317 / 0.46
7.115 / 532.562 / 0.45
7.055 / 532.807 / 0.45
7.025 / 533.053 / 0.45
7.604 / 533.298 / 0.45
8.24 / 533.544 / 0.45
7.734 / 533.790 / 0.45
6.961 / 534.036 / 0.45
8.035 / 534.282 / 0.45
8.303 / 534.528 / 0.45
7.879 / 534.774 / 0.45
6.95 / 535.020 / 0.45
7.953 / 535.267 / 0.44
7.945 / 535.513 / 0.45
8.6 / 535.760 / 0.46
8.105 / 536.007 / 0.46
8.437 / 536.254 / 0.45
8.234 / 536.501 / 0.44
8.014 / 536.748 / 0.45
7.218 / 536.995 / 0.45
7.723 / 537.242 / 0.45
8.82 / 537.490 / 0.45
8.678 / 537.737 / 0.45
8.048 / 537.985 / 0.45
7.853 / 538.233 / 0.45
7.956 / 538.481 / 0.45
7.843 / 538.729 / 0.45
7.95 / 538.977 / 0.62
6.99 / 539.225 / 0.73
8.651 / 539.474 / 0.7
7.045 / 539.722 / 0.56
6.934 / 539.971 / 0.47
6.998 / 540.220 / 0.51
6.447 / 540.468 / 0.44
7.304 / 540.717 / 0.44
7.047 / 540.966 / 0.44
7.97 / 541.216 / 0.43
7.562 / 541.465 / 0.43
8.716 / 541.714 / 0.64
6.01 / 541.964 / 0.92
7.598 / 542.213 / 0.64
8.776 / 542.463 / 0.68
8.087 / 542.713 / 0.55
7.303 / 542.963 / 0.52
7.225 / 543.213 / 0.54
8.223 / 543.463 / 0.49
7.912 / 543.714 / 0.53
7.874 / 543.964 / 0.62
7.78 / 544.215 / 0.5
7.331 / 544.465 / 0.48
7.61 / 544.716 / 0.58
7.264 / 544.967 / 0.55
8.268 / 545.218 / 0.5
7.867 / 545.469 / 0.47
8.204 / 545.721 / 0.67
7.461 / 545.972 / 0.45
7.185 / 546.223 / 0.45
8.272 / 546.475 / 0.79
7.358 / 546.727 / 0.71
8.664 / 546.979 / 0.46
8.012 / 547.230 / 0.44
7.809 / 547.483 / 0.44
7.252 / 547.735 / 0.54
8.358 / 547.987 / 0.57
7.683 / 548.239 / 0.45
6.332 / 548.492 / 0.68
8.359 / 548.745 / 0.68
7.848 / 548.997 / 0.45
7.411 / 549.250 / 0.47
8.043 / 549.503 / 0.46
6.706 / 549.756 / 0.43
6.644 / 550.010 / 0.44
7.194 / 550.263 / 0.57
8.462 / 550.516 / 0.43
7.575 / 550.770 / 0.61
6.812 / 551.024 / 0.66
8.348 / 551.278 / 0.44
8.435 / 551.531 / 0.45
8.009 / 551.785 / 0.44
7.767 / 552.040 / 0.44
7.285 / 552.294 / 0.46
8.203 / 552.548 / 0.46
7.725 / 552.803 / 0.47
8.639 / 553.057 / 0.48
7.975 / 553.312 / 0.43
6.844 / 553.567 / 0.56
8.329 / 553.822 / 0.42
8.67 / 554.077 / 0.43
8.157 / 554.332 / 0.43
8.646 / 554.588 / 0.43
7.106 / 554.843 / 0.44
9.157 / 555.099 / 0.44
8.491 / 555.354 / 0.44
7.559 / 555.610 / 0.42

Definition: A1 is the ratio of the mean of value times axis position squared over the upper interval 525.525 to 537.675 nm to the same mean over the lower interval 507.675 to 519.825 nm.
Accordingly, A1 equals 1.21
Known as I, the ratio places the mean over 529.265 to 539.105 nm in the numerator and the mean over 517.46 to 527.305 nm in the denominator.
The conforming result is 1.11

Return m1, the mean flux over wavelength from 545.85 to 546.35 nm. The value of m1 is 7.32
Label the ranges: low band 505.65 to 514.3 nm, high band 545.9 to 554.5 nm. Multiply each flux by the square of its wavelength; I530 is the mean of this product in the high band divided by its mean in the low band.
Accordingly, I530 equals 1.2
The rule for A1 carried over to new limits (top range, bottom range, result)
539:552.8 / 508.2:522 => 1.24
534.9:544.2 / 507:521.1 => 1.24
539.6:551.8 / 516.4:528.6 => 1.18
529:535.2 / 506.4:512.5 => 1.19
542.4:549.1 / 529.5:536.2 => 1.04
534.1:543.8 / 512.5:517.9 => 1.27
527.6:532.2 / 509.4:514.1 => 1.23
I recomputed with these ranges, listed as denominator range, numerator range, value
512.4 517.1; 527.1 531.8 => 1.18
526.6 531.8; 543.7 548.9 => 0.99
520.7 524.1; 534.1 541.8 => 1.05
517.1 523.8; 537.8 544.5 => 1.10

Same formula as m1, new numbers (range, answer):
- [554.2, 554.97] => 7.97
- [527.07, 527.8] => 7.21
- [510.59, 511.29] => 7.11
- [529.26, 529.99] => 7.85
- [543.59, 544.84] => 7.7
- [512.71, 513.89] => 6.88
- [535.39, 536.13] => 8.21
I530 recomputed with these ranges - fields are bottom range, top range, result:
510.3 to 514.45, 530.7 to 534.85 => 1.20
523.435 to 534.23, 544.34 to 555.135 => 1.10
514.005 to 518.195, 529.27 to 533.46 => 1.25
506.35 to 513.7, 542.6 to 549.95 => 1.23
